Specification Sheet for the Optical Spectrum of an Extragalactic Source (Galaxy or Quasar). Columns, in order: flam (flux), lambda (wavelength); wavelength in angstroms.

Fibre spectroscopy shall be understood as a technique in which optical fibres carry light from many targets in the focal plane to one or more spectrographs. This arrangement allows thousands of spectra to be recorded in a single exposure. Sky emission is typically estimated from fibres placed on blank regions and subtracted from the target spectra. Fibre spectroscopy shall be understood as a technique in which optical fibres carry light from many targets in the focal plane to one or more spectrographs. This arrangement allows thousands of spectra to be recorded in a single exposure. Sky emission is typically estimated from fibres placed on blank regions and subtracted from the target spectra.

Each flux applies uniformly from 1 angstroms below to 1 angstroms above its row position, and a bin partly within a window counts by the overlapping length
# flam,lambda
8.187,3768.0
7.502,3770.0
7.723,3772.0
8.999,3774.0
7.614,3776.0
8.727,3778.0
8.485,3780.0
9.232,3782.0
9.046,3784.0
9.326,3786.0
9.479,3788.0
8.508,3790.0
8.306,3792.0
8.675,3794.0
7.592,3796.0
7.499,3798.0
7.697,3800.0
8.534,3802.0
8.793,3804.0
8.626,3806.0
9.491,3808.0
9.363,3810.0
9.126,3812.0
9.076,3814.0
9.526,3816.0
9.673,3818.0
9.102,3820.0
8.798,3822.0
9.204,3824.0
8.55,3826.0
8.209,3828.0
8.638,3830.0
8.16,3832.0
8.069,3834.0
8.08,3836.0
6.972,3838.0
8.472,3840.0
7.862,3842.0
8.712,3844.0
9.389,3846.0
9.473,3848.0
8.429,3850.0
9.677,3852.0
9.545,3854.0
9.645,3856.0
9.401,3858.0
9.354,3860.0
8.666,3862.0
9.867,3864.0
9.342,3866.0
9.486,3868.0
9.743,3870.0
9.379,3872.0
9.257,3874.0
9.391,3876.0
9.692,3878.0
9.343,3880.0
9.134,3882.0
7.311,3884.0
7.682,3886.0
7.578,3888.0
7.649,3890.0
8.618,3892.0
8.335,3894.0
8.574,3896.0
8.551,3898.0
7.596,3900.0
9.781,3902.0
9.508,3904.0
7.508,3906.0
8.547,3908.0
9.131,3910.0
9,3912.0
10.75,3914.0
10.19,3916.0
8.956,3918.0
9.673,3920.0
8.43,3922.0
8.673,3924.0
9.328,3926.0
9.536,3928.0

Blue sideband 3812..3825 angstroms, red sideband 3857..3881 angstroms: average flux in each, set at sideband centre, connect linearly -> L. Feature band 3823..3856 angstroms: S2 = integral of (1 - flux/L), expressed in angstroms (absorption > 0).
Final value 2.4 angstroms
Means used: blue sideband 9.22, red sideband 9.41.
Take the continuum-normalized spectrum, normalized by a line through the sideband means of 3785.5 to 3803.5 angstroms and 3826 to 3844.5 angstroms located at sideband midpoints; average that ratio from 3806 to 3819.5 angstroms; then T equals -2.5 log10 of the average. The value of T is -0.13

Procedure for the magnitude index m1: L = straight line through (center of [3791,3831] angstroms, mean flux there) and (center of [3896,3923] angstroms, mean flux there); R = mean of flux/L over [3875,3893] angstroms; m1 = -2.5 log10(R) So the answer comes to 0.057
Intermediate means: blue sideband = 8.72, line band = 8.49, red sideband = 9.03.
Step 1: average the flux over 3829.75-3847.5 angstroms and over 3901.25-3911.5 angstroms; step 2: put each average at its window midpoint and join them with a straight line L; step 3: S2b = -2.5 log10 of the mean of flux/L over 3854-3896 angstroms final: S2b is -0.04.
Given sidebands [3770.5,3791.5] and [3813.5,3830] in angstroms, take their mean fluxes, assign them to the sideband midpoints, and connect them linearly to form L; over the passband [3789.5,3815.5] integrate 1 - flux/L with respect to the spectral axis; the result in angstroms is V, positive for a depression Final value 0.78 angstroms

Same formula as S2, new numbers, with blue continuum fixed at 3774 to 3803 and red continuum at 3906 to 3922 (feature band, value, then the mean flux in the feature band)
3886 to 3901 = 1.72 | 8.1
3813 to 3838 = 0.11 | 8.69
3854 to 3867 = -0.65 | 9.39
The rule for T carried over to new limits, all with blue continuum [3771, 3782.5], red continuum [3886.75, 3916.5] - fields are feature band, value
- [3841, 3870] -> -0.07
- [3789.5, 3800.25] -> 0.06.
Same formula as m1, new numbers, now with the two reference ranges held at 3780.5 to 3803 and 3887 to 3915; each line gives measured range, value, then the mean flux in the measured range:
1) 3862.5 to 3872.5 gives -0.11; 9.53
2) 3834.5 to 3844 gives 0.08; 7.95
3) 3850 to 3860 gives -0.10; 9.43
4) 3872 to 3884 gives -0.07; 9.19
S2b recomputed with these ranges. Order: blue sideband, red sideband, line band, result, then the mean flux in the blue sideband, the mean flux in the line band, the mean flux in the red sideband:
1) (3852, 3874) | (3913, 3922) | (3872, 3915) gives 0.10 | 9.45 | 8.73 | 9.73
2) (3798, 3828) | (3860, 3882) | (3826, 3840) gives 0.12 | 8.89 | 8.09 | 9.4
